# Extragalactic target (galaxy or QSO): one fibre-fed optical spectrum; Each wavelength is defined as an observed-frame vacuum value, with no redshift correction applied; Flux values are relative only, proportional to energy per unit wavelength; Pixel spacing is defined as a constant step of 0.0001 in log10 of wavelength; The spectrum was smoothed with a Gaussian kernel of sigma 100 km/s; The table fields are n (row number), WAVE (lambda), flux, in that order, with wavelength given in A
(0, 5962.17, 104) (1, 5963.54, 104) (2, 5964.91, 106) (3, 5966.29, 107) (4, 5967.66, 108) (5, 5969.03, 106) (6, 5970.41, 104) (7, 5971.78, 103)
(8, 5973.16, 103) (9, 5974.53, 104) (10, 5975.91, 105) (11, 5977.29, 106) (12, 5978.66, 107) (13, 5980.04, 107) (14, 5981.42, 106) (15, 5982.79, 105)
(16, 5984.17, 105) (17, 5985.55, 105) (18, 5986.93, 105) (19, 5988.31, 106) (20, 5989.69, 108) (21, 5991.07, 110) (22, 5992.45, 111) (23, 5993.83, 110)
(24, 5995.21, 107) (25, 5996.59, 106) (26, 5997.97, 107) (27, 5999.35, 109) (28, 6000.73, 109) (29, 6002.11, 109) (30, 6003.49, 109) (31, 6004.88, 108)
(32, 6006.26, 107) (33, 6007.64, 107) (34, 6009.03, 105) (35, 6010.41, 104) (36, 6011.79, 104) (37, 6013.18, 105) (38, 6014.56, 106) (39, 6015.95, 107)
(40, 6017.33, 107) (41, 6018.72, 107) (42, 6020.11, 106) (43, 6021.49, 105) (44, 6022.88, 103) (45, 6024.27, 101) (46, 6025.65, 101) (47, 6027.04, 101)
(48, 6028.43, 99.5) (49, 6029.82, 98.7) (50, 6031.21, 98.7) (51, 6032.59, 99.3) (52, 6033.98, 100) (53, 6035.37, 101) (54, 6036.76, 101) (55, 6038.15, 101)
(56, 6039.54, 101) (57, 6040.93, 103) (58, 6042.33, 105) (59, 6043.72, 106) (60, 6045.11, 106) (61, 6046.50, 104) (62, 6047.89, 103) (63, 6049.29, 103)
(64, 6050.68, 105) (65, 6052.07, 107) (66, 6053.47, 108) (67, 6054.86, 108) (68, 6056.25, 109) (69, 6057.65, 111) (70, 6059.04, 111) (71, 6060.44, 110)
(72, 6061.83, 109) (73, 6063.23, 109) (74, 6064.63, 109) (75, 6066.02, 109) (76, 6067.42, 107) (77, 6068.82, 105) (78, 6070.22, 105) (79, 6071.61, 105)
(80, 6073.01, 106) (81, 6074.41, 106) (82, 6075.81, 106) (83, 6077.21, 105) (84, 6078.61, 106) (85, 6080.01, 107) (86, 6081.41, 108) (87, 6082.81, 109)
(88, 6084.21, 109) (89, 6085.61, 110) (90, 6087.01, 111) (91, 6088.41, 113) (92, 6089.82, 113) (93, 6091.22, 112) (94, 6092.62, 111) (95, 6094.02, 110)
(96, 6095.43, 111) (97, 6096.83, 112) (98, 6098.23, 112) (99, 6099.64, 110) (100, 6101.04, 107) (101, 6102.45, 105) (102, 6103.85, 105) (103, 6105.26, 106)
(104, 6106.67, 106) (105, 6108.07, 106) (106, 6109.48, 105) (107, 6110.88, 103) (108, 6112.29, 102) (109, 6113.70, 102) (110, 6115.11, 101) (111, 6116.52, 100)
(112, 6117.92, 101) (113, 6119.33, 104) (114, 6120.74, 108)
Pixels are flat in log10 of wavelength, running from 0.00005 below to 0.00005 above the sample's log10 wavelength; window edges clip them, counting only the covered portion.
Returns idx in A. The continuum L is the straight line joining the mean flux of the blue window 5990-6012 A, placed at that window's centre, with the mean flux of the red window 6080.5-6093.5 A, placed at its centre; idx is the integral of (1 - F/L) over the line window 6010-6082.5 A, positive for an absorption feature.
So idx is 2.8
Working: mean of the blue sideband 108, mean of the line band 105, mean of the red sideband 111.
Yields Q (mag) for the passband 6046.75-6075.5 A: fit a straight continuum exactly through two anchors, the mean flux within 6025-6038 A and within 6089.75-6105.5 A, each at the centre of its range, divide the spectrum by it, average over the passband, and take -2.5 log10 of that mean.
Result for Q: -0.03 mag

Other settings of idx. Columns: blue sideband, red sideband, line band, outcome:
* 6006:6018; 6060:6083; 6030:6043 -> 0.6 A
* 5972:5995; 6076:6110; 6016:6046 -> 1.3 A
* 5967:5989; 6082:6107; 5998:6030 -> 0.4 A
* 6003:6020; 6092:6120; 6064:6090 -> -0.4 A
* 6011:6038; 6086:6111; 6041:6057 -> -0.1 A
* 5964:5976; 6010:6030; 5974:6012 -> -0.9 A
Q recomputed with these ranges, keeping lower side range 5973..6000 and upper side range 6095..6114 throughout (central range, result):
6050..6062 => -0.021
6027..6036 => 0.073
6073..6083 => 0.001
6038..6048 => 0.029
